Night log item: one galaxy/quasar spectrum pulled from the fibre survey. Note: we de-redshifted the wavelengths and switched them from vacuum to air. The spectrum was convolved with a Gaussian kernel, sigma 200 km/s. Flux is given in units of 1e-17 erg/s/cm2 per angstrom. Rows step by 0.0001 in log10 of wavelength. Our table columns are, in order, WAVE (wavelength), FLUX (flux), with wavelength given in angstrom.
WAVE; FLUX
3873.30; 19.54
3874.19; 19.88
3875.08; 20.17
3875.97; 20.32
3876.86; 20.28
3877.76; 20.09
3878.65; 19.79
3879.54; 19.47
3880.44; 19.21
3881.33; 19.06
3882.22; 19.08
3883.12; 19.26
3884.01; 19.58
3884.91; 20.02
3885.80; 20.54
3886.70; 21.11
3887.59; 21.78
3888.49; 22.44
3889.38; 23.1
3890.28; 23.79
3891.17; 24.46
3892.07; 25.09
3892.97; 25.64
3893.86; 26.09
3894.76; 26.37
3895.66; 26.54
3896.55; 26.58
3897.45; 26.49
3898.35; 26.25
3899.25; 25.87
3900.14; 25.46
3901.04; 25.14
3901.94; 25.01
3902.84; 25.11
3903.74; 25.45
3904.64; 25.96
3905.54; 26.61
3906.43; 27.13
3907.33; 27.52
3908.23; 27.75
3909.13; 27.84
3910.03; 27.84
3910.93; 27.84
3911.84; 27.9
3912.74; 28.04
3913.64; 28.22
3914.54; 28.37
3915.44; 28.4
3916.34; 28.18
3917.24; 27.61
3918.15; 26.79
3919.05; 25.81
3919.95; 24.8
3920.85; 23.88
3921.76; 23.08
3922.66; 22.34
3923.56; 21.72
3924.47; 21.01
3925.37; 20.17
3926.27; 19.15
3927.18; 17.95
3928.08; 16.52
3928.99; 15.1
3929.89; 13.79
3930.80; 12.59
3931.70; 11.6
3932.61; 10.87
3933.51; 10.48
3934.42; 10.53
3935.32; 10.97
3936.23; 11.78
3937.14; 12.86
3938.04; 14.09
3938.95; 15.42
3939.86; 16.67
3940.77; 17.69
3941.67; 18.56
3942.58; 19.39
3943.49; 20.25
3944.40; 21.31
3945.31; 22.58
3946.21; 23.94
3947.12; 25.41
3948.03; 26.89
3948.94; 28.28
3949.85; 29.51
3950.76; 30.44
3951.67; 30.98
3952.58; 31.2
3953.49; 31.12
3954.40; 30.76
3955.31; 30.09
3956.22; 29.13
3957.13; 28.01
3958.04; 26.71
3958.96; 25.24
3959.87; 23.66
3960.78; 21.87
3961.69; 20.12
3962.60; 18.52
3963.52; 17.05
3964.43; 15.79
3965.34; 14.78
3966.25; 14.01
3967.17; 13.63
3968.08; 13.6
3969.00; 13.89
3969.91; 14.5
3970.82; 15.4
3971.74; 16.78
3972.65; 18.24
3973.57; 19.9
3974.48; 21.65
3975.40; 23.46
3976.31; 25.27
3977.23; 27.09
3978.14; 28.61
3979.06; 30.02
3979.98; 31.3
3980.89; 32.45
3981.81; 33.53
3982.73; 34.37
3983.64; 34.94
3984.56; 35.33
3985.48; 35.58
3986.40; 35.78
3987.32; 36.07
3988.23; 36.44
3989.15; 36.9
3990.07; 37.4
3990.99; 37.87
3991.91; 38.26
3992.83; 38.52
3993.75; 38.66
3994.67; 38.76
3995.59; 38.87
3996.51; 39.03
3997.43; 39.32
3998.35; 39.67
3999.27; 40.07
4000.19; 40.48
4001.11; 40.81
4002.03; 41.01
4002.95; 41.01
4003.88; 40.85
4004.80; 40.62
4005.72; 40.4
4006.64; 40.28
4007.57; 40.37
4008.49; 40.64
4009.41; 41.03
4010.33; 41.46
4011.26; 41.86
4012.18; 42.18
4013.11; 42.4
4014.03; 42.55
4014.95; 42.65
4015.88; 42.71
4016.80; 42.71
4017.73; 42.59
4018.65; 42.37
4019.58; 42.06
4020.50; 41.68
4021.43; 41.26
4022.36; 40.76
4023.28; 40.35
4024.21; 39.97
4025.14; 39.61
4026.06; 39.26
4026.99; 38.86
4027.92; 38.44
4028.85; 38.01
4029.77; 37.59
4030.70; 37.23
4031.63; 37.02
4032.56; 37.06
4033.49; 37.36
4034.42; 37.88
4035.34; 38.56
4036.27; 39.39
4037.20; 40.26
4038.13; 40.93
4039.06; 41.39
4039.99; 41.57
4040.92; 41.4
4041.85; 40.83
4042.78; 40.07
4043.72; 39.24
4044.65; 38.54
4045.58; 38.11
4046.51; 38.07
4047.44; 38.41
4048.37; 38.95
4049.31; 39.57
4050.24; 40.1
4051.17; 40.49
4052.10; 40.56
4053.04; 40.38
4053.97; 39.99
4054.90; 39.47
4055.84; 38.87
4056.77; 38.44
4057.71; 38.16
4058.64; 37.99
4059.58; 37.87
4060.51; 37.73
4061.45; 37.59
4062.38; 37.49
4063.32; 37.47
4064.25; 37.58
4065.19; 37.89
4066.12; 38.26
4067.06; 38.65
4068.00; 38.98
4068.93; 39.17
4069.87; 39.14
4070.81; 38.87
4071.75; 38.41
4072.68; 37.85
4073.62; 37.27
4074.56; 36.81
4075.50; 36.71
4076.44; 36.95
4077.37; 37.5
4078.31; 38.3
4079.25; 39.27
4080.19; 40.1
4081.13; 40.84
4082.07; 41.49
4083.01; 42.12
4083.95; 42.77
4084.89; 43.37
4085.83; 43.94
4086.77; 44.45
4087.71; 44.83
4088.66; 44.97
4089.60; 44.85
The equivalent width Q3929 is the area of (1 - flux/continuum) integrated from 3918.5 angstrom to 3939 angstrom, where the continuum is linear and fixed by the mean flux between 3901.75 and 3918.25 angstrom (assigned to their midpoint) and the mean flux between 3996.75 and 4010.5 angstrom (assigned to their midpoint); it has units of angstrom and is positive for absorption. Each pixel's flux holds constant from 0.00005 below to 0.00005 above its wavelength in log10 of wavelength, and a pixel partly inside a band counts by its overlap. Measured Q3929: 8.8 angstrom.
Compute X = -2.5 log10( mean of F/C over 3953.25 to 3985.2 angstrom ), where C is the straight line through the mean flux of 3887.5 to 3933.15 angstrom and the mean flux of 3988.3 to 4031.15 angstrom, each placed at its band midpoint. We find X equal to 0.376 mag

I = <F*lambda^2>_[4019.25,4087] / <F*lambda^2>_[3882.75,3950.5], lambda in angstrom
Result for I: 1.9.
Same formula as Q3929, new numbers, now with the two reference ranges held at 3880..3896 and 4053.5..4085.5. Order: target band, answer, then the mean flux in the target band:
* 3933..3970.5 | 9.9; 20.7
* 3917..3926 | 0.7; 23.5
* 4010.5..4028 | -3.6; 41.3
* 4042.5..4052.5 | -0.7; 39.3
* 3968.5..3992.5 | 1.5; 28.9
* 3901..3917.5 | -2.0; 27.2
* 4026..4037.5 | -0.9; 38.2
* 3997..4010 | -3.0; 40.5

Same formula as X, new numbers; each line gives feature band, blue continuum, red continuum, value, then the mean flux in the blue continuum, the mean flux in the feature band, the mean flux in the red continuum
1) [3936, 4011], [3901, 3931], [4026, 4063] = 0.092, 24.2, 28.7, 39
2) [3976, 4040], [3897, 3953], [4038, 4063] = -0.150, 22.5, 38.6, 39.3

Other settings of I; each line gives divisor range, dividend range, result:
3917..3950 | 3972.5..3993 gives 1.71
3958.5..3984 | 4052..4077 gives 1.81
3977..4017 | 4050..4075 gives 1.04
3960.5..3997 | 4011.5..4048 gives 1.50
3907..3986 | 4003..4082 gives 1.82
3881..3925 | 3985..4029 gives 1.69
